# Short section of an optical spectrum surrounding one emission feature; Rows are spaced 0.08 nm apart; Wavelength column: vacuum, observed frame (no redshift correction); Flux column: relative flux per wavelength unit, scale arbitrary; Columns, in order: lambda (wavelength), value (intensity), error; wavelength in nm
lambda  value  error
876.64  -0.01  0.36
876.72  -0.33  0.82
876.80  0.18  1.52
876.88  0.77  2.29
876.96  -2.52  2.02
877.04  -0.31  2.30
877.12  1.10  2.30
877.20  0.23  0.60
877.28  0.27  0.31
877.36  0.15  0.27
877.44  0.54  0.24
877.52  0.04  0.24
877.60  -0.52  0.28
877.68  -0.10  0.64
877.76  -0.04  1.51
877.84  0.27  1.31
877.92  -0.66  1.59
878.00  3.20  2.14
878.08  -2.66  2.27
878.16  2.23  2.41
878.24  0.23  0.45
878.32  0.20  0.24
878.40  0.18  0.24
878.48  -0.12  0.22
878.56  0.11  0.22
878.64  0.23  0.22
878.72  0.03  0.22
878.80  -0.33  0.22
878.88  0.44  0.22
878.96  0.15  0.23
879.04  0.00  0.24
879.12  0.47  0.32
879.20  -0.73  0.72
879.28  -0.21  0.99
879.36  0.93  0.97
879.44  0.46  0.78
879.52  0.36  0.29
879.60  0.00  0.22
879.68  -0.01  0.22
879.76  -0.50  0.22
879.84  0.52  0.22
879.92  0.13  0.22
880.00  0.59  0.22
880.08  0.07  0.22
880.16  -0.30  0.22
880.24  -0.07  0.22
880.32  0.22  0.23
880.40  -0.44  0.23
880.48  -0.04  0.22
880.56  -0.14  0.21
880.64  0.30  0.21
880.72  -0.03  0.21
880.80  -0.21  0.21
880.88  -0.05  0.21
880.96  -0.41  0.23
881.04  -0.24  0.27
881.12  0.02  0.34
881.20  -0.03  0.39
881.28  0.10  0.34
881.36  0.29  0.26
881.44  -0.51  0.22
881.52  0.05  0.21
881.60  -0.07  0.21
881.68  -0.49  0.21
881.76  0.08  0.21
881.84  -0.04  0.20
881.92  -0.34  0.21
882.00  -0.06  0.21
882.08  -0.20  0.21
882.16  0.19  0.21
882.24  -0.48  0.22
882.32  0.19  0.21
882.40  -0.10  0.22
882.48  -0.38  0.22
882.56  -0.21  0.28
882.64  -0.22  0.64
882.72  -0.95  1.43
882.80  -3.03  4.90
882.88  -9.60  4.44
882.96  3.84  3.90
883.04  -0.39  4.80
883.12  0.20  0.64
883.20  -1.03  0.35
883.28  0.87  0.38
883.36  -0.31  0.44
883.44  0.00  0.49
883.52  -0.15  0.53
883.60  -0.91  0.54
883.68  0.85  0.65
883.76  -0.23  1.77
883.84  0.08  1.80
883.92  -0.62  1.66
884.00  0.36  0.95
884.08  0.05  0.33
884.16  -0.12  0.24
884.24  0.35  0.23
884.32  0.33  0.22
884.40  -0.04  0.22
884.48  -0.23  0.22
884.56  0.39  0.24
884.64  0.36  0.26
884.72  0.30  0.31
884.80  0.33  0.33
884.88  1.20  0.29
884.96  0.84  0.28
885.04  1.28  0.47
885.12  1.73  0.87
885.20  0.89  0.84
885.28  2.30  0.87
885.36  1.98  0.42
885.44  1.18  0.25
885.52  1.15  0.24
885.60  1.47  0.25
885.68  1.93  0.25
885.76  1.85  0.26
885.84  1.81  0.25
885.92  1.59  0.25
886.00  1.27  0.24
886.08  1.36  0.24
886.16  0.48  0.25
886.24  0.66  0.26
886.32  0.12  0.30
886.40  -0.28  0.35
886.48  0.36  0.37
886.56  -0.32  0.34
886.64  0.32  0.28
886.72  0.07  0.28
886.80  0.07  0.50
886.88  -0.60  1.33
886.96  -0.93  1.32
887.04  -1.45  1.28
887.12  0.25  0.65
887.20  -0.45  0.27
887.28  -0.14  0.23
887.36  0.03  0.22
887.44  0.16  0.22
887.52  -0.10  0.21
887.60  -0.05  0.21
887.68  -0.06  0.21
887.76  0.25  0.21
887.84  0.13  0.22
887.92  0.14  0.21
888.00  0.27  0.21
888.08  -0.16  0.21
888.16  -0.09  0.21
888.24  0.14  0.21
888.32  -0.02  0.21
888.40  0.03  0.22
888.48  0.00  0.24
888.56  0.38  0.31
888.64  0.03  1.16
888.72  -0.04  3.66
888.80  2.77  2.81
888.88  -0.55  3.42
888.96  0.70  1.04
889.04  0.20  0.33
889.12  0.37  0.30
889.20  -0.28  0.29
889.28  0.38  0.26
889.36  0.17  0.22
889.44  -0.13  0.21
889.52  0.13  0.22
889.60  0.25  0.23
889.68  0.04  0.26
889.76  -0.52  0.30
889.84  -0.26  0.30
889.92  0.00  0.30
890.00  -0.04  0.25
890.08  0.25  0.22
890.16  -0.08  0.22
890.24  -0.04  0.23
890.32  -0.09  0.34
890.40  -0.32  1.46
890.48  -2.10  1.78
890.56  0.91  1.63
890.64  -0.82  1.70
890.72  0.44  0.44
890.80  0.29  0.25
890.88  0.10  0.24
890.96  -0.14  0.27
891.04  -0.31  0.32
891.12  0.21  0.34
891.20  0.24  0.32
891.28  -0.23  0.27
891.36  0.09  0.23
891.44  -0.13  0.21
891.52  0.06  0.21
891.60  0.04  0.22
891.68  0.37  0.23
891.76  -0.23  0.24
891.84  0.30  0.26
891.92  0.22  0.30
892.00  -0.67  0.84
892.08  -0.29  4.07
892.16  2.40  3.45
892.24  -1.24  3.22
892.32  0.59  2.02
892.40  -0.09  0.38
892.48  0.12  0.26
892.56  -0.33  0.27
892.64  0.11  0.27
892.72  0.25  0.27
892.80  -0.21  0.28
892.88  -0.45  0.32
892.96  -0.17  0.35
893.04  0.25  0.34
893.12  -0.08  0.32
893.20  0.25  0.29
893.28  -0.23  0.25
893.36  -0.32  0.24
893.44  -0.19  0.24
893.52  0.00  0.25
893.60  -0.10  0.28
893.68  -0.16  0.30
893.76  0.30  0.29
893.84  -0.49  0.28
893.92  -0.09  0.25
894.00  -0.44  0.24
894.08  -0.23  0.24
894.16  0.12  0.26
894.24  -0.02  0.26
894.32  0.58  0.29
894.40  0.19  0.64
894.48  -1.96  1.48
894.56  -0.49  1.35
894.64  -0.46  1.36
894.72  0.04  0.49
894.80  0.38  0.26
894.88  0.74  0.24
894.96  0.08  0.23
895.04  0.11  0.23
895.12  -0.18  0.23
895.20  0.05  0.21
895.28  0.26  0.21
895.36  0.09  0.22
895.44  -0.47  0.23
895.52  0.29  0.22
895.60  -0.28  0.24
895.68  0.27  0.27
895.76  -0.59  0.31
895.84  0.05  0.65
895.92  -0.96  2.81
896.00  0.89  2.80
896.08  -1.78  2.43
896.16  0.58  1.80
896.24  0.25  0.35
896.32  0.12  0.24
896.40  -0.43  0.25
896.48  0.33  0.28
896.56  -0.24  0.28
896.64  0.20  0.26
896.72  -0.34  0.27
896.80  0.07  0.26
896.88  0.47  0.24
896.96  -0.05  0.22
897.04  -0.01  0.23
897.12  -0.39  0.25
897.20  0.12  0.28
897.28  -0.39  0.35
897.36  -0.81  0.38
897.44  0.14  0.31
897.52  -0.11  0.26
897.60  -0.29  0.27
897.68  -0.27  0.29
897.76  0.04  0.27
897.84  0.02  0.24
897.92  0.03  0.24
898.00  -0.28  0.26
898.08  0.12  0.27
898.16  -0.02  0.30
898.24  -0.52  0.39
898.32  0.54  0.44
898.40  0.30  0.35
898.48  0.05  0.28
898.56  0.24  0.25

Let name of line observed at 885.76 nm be [O II] 3727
